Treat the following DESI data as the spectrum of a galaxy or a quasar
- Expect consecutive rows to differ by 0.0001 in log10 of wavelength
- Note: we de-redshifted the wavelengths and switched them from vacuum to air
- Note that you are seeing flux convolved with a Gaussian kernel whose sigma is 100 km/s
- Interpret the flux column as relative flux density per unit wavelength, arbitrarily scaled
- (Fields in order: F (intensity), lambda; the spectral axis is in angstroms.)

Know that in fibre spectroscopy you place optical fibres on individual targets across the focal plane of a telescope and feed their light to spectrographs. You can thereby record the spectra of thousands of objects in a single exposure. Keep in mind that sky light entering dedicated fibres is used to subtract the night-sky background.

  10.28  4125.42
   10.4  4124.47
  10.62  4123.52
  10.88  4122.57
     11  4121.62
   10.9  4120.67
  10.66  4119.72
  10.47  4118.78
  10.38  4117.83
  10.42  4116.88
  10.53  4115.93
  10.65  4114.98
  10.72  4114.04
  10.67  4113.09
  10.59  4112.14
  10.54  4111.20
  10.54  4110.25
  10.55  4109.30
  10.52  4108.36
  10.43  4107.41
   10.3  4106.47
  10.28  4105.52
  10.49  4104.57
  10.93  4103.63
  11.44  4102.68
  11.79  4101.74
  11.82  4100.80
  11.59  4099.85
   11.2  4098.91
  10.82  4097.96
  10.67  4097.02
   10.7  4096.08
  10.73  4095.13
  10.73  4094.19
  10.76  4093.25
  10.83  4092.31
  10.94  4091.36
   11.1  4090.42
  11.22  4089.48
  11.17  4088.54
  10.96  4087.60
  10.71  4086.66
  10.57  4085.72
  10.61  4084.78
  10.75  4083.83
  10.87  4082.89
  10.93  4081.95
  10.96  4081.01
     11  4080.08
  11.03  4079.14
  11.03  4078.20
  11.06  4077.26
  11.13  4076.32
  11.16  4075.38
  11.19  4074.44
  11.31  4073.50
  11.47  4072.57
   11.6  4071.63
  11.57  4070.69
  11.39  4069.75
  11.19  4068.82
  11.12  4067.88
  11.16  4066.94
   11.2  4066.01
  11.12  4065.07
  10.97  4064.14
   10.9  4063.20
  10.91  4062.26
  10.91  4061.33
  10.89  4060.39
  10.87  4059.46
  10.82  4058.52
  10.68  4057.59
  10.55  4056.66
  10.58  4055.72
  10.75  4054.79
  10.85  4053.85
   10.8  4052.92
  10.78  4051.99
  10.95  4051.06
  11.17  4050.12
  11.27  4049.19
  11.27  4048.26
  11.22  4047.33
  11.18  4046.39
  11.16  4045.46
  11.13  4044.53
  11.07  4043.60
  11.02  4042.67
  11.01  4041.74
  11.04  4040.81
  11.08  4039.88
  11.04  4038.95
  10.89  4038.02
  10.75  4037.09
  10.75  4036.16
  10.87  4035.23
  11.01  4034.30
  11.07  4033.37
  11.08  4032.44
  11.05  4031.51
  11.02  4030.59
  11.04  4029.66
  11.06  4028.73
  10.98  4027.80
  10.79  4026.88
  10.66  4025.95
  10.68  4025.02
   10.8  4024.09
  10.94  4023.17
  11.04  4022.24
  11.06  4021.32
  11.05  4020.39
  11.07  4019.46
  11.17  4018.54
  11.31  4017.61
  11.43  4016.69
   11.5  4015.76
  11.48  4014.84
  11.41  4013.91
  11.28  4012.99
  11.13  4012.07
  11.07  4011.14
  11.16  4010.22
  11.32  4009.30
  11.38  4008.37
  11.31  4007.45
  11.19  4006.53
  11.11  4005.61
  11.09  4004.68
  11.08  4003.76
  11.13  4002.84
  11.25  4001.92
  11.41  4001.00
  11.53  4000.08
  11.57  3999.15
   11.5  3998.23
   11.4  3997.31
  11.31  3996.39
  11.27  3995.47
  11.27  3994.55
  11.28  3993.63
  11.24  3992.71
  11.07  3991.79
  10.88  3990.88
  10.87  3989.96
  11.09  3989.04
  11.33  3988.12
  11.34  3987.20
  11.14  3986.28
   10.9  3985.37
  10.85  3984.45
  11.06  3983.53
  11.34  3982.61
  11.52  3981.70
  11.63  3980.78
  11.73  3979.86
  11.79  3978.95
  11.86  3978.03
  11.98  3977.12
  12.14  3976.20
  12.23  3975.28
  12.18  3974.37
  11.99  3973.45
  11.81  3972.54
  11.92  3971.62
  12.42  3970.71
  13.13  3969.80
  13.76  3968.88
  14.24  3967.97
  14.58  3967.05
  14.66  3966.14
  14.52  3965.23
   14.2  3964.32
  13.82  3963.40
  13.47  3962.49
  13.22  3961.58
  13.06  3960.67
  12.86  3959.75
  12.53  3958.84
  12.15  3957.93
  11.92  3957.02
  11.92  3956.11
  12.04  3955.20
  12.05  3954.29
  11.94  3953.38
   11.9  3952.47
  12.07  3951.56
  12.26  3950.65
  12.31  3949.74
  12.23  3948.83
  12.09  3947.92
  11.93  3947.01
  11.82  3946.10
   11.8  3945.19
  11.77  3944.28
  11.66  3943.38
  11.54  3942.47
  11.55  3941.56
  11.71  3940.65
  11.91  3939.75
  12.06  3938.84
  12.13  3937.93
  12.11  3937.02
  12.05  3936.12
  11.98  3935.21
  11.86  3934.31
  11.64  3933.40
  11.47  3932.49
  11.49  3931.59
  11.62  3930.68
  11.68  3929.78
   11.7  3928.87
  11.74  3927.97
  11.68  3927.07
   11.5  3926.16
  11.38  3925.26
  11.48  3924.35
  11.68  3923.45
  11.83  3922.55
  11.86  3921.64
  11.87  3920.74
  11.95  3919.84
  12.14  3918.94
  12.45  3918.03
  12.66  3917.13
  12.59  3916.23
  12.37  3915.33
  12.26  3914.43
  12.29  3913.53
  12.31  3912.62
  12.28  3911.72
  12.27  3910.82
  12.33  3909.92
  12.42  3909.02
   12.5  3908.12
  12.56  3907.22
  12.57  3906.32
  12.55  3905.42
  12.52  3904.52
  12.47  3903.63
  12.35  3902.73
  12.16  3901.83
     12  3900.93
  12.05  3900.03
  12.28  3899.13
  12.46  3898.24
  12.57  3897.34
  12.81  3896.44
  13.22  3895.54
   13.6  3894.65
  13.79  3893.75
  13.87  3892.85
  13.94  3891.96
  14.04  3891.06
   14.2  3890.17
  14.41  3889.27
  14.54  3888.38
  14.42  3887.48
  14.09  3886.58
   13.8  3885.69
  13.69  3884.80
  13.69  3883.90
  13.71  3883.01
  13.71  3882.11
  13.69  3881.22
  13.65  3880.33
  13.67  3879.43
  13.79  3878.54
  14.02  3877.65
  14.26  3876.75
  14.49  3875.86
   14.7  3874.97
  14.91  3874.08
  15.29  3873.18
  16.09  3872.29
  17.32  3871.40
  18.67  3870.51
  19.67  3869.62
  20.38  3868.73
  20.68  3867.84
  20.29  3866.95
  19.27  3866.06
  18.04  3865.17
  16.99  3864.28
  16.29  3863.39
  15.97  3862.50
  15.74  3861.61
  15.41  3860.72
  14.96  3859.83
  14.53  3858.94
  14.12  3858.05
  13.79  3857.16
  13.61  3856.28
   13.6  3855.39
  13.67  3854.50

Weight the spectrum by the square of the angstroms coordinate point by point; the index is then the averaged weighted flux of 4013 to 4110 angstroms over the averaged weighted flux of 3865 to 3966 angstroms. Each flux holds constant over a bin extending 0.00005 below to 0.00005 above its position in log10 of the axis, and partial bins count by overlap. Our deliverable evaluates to 0.90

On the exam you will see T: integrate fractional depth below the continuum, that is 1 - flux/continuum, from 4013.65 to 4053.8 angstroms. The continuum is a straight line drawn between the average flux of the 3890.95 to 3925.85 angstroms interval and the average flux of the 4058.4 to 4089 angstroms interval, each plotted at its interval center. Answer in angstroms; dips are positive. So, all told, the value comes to 1.2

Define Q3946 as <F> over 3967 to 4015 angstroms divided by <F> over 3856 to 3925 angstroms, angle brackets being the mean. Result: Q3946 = 0.8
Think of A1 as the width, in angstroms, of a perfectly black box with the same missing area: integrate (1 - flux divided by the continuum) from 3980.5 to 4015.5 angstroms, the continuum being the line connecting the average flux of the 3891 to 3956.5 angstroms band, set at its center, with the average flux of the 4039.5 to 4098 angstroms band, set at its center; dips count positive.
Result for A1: 1.00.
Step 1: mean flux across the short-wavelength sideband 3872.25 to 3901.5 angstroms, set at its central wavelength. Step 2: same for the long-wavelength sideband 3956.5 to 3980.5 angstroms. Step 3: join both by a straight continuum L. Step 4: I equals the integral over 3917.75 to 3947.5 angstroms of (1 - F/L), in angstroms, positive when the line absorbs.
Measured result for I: 3.28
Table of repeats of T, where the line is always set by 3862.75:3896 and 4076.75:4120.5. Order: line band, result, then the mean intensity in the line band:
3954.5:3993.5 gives 3.44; 12.2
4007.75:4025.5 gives 1.91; 11.2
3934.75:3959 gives 3.47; 12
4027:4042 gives 1.45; 11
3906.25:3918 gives 1.83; 12.4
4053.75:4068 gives 0.88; 10.9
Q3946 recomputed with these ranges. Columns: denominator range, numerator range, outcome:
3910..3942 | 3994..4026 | 0.94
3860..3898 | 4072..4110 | 0.72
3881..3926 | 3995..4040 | 0.87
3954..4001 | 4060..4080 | 0.92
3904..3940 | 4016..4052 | 0.92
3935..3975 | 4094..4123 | 0.86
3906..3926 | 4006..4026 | 0.92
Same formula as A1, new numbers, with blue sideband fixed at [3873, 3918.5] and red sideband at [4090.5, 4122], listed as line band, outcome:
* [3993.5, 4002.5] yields 0.5 angstroms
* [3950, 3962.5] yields 0.2 angstroms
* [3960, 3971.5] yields -1.2 angstroms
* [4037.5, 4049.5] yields 0.4 angstroms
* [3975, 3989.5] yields 0.9 angstroms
